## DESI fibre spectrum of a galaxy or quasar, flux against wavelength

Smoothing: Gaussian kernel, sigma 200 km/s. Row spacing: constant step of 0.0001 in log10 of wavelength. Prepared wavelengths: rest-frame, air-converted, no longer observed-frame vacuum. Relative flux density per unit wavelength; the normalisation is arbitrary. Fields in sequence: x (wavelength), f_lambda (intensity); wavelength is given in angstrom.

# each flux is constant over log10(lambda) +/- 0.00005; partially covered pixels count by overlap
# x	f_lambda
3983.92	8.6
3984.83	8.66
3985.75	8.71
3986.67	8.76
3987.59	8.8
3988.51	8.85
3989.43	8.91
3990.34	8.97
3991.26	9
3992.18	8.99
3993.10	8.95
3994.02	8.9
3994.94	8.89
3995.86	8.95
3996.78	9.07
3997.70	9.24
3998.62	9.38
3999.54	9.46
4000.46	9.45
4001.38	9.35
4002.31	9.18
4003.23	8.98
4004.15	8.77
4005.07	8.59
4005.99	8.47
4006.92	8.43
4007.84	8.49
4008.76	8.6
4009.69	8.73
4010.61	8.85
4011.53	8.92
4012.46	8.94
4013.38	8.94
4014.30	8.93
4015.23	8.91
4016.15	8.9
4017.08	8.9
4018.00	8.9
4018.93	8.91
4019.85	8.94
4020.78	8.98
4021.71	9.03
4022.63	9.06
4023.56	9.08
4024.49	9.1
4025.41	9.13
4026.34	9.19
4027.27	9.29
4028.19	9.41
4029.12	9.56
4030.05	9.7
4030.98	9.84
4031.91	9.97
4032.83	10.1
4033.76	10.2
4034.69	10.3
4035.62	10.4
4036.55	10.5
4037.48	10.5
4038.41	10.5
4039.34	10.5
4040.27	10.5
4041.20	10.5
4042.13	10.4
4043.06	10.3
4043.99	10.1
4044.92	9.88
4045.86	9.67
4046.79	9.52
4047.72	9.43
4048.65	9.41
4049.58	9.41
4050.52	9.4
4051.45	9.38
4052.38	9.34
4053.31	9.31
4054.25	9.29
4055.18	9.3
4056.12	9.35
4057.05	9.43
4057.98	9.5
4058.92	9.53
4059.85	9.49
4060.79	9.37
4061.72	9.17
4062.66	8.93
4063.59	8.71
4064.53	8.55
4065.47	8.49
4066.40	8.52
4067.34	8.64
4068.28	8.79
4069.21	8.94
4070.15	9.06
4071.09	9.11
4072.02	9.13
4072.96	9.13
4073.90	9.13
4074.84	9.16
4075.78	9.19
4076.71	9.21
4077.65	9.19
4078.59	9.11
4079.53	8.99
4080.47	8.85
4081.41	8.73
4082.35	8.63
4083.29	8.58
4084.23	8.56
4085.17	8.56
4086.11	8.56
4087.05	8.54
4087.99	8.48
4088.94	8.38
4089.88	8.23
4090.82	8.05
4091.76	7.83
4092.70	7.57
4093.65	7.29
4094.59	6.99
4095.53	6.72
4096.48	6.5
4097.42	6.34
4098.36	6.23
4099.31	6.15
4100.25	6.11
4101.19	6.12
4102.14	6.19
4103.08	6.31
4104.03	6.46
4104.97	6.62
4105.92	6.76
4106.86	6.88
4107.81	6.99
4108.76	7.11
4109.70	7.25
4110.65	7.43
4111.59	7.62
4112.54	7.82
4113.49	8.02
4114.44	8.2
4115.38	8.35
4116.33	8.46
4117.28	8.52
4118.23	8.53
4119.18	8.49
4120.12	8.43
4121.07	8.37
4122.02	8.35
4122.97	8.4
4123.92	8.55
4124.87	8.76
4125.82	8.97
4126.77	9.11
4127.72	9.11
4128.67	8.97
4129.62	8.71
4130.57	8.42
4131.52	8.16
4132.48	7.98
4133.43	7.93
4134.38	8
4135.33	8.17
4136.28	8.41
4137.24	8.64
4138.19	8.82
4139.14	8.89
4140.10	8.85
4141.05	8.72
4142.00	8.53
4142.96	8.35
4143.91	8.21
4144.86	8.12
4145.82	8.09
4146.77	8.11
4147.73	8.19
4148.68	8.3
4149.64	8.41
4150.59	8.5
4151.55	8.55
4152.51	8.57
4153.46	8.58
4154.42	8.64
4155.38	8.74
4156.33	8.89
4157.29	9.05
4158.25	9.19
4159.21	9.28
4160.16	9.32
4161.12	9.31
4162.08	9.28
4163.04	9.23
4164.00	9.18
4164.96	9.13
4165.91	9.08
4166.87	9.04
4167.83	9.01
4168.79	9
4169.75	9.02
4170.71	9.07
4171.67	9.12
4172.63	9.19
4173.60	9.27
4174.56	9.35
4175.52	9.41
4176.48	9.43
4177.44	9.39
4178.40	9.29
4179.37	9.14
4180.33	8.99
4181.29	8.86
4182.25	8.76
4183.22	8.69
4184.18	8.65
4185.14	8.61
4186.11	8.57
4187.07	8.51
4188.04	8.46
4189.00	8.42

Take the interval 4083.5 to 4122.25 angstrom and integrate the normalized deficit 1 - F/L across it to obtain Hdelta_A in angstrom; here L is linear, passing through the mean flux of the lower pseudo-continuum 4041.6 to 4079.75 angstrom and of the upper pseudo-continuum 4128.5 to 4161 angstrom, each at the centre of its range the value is 6.01 angstrom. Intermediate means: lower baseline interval 9.27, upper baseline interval 8.54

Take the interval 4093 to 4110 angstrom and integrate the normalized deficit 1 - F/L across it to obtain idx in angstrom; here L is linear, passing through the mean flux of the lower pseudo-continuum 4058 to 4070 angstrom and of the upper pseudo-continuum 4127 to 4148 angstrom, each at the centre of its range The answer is 4.1 angstrom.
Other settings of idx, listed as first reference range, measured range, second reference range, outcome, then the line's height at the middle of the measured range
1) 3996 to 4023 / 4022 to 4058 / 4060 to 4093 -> -3.57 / 8.86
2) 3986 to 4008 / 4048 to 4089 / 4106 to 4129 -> -2.56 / 8.49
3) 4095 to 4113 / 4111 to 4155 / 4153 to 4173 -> -3.30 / 7.87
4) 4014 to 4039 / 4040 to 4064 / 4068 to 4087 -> -0.89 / 9.21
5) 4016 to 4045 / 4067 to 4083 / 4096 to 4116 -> -1.83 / 8.08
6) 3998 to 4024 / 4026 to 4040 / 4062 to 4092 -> -1.80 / 8.87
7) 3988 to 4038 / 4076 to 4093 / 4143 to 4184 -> 0.89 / 9.05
